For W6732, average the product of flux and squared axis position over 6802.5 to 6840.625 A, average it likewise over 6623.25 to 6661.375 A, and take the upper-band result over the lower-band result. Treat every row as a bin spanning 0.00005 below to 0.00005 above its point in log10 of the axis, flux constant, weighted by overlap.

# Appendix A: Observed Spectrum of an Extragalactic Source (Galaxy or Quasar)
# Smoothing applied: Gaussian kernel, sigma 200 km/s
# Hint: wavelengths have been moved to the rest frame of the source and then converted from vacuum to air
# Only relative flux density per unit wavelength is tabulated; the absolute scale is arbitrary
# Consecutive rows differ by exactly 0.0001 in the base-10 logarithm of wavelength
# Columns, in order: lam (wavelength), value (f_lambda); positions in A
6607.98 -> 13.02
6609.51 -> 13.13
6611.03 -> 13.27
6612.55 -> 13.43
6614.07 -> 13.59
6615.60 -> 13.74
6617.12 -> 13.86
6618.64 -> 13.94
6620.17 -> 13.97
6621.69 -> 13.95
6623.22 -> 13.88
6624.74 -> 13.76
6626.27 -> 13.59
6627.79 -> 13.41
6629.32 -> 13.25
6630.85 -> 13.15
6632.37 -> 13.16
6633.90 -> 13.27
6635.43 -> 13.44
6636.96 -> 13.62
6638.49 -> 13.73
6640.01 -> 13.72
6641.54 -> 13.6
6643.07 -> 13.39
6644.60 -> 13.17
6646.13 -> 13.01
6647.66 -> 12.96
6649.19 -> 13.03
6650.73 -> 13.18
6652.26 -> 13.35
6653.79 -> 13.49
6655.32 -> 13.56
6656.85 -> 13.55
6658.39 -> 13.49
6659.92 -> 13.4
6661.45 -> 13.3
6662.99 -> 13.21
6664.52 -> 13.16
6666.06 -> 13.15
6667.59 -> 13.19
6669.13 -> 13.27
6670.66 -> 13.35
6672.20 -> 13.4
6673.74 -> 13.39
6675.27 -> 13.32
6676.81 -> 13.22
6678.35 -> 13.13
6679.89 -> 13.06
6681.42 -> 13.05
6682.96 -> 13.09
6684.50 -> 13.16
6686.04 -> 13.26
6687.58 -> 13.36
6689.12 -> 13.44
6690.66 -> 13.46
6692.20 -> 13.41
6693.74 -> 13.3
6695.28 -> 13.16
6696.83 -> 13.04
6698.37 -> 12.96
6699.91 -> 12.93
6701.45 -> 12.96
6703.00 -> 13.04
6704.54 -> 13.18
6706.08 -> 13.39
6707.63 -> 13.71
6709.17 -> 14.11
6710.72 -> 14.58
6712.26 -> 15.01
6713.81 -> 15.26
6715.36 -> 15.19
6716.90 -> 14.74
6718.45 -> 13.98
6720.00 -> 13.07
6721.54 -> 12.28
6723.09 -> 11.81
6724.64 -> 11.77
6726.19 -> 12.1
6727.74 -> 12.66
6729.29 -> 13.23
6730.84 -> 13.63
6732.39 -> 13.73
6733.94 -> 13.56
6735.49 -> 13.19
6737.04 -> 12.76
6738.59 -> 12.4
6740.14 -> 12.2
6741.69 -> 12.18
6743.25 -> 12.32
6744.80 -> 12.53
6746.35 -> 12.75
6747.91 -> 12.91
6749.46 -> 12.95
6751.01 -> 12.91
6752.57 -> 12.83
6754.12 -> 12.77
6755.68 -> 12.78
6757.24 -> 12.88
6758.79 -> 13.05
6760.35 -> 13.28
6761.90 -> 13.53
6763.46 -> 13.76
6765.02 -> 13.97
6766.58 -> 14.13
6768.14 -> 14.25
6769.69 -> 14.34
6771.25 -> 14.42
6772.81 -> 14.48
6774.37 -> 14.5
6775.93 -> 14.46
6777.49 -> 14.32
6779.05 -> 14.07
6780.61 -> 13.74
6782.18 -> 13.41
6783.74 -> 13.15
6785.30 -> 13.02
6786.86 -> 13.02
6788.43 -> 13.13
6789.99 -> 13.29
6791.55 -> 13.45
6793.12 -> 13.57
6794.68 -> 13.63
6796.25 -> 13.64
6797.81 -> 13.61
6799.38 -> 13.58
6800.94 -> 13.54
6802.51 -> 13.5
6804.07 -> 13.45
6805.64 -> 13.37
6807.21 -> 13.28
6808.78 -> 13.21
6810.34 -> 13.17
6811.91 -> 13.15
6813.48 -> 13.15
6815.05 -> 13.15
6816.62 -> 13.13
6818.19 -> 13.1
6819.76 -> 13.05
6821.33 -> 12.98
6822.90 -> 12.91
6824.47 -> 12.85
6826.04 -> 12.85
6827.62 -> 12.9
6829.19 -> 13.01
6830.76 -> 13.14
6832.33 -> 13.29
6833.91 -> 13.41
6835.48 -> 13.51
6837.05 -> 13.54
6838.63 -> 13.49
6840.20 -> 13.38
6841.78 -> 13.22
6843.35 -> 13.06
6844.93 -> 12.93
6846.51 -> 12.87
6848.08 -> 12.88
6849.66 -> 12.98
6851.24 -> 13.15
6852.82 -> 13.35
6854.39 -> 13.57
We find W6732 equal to 1.0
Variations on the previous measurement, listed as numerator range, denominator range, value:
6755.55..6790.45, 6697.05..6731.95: 1.04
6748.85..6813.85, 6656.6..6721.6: 1.03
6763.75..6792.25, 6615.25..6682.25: 1.07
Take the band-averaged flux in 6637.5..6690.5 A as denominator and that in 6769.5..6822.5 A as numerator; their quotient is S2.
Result 1.02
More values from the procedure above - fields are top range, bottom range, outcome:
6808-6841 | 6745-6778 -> 0.97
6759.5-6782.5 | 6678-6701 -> 1.07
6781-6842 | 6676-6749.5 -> 1.00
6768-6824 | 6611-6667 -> 1.01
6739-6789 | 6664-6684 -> 1.01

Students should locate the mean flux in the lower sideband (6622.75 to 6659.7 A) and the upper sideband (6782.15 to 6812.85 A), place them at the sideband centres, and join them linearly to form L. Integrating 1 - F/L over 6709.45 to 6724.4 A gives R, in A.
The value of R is -0.6 A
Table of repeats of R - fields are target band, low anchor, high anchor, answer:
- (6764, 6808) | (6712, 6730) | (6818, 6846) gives -1.6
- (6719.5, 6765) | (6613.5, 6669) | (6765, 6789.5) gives 3.1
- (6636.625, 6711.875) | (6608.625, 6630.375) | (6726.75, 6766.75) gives 0.1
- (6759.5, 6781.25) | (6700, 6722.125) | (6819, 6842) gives -0.9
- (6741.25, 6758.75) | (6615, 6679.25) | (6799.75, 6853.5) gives 0.7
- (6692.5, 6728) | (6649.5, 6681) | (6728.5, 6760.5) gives -0.9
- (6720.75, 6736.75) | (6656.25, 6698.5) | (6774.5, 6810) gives 0.7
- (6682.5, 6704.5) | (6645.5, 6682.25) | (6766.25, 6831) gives 0.2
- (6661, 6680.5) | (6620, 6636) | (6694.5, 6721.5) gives 0.6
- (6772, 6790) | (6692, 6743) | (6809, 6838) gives -0.7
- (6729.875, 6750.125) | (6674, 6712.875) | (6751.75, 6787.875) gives 1.0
